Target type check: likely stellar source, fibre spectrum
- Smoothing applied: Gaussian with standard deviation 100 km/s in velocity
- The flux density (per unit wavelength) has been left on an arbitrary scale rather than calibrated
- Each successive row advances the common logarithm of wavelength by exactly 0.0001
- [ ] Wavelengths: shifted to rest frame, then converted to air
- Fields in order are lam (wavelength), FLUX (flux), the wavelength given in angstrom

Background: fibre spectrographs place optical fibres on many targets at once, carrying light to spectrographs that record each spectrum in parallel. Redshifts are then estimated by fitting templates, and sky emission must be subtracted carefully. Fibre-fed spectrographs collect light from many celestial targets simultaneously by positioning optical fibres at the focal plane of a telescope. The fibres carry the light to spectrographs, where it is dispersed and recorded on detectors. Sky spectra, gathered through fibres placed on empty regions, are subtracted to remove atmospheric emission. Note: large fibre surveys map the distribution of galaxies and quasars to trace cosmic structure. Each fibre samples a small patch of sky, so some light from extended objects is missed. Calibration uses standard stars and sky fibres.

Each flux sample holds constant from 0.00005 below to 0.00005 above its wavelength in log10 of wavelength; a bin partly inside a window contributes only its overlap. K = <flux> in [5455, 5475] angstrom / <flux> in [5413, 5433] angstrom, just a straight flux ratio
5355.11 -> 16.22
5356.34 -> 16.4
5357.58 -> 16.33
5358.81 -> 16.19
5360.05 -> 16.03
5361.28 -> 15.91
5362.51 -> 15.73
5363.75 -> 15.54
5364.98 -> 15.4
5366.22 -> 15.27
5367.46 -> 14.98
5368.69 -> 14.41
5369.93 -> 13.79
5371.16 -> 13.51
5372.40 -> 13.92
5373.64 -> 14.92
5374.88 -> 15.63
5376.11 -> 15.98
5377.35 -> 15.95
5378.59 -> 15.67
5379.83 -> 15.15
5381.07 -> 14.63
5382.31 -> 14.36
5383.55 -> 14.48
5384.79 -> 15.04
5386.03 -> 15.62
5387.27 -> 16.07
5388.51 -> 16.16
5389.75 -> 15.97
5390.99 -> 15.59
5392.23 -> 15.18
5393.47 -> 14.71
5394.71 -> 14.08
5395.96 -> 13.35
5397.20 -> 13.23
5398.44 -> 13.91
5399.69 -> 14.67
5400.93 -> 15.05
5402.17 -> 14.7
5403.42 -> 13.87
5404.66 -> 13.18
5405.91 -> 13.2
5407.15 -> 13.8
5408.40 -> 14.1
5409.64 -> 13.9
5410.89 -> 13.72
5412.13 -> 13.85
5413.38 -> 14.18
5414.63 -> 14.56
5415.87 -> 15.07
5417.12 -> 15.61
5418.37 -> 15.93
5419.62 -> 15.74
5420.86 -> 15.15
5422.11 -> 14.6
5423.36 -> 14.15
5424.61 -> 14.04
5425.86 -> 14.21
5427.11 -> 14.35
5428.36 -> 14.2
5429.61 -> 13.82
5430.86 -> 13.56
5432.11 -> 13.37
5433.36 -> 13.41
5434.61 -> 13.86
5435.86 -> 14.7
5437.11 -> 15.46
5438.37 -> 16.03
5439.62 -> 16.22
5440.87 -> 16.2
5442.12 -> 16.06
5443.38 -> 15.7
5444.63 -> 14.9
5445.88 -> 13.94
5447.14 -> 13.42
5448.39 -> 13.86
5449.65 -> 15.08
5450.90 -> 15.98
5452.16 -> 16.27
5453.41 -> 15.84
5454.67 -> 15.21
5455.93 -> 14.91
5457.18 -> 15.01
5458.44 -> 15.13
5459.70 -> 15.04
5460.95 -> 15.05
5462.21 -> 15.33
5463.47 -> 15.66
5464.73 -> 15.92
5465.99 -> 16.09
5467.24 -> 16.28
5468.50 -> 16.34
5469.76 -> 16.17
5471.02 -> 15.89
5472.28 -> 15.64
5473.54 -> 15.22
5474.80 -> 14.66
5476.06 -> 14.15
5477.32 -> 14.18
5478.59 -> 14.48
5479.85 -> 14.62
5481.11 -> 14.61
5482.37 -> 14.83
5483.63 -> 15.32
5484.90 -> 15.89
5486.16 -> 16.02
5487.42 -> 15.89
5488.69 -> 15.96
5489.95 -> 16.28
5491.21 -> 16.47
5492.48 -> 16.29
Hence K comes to 1.07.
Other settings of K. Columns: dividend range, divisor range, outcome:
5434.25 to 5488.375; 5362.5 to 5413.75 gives 1.04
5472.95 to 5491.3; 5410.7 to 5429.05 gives 1.04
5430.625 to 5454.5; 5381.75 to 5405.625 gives 1.02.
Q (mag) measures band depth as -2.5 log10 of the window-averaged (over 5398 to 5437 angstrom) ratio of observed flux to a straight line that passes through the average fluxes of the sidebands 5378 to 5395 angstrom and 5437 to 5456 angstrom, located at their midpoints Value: 0.07 mag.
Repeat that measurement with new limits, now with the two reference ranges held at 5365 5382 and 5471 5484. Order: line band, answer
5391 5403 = 0.04 mag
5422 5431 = 0.06 mag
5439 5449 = -0.01 mag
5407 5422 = 0.02 mag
